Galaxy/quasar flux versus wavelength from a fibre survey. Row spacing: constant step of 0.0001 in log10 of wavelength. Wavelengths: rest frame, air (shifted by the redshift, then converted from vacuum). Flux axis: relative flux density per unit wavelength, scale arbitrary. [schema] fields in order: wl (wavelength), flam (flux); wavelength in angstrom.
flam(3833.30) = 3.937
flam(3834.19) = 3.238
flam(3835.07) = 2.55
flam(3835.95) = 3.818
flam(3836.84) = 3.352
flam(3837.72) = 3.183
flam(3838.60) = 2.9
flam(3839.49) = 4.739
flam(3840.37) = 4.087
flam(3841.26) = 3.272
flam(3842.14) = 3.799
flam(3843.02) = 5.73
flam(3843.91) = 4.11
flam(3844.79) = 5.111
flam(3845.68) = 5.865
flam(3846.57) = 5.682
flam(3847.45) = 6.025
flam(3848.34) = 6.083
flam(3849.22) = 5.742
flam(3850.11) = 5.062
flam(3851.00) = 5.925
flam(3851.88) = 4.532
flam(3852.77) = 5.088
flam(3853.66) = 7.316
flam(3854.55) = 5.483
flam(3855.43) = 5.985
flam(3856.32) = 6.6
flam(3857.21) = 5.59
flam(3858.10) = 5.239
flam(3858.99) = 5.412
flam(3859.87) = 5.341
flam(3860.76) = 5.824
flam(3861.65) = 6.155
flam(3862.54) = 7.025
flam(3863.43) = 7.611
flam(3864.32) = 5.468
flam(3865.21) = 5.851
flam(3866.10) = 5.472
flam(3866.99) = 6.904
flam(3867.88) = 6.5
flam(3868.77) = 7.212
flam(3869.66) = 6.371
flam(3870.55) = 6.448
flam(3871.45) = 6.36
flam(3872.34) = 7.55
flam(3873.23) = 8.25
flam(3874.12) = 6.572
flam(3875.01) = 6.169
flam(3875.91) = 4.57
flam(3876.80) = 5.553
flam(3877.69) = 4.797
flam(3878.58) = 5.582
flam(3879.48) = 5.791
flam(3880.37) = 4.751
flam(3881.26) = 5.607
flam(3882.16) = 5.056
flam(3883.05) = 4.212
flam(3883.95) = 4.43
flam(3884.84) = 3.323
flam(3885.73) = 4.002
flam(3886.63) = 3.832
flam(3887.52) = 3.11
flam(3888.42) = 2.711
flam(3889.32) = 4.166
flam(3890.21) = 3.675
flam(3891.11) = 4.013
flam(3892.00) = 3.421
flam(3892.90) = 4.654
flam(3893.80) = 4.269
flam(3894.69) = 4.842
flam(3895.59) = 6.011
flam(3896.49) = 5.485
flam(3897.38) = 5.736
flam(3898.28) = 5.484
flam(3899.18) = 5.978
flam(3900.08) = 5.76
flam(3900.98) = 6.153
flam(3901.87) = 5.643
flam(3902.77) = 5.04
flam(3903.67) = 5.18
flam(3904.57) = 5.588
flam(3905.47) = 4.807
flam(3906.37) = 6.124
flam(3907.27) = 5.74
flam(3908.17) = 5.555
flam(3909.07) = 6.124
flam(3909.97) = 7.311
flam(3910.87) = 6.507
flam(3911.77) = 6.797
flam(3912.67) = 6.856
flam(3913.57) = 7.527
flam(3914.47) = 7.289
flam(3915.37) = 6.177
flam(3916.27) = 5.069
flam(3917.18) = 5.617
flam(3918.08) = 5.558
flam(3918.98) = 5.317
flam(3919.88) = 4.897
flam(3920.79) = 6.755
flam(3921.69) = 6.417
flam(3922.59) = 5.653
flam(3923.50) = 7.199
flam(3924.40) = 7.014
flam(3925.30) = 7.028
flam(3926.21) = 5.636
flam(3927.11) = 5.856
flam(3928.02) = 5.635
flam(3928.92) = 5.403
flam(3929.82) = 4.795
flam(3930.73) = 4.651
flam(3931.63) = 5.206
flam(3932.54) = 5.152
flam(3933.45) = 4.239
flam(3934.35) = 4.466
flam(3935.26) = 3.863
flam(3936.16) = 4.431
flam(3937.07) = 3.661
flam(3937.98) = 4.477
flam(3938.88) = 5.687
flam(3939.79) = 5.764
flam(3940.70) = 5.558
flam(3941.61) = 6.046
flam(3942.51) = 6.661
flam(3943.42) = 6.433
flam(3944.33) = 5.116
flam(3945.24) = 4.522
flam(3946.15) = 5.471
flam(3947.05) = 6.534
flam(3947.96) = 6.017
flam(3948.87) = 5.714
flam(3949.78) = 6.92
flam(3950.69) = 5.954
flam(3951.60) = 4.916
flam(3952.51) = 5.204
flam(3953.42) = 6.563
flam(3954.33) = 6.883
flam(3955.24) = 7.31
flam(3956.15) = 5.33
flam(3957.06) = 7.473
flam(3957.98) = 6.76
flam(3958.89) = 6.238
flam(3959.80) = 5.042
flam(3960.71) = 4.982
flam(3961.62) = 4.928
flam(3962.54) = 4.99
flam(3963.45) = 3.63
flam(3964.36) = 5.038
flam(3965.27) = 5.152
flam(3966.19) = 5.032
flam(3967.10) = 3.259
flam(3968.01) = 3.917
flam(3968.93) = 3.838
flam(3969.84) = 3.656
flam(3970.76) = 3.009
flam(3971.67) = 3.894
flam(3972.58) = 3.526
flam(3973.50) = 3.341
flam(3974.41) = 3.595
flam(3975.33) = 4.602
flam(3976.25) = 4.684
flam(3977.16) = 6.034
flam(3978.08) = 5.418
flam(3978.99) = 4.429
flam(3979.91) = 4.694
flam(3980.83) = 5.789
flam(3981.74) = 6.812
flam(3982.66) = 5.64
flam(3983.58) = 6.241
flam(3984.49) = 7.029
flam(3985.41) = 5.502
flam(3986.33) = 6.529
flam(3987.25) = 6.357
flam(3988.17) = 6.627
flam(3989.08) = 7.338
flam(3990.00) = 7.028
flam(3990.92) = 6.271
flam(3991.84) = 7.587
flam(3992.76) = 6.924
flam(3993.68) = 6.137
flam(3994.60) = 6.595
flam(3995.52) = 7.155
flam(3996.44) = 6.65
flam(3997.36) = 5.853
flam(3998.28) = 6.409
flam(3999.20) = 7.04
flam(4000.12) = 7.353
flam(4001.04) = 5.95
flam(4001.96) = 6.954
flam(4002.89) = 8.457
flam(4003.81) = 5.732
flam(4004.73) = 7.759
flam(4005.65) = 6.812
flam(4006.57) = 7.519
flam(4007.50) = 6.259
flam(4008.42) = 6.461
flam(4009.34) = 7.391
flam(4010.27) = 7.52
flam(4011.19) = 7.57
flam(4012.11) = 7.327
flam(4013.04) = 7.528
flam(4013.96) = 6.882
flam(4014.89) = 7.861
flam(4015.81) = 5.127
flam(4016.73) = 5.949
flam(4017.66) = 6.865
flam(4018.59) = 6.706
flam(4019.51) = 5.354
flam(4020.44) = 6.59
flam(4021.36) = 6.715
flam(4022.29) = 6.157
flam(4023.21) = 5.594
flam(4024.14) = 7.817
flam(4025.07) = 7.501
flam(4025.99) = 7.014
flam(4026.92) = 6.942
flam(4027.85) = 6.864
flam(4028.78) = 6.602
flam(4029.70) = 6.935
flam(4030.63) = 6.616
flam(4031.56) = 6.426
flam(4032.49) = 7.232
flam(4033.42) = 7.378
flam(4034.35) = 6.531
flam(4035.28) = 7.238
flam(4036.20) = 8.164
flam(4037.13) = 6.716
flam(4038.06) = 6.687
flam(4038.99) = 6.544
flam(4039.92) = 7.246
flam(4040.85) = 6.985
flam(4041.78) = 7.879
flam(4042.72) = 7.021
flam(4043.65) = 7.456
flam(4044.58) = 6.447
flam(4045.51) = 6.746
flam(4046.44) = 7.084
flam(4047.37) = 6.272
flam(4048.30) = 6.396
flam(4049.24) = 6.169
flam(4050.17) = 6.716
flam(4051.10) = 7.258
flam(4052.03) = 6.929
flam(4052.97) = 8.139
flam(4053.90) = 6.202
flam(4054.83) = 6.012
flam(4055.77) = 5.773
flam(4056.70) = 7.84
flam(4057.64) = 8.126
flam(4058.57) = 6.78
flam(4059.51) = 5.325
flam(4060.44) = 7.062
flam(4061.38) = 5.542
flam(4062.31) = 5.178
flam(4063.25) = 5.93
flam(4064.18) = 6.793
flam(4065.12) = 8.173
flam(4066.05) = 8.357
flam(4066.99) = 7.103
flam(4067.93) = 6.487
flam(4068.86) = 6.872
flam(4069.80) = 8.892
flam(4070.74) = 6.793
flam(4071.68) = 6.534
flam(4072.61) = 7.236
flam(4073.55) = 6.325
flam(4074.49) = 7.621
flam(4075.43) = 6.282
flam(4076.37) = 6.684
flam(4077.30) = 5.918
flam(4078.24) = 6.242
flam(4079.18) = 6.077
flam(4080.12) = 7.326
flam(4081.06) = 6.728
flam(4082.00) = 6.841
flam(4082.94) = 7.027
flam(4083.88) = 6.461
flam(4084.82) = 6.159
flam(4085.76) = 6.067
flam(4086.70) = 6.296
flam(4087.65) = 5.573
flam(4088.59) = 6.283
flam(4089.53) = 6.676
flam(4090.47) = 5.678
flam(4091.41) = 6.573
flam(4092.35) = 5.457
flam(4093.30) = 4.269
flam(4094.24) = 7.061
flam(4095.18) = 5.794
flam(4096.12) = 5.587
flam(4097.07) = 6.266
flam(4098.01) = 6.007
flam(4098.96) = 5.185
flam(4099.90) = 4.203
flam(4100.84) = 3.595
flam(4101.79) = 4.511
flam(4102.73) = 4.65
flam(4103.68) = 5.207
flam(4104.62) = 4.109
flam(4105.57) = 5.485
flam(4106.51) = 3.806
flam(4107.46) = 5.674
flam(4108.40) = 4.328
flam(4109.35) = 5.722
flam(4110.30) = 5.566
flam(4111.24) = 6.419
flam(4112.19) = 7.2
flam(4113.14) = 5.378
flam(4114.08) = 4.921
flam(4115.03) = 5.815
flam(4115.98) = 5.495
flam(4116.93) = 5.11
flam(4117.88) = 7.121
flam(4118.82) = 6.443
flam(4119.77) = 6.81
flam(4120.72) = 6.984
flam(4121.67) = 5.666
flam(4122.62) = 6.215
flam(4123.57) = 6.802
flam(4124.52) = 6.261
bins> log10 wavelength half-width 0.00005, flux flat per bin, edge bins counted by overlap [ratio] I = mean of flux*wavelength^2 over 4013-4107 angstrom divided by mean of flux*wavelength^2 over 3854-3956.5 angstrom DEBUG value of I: 1.25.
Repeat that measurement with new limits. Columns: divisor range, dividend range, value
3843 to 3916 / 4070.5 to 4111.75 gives 1.17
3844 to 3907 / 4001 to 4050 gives 1.36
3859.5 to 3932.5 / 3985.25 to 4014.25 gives 1.29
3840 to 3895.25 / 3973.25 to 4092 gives 1.35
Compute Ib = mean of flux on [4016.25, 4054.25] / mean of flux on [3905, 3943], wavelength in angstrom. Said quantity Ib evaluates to 1.19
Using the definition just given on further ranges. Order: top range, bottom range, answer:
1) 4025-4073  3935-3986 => 1.32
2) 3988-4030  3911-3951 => 1.19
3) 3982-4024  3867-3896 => 1.30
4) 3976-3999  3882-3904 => 1.35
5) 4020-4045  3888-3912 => 1.31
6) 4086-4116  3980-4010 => 0.82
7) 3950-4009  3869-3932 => 1.05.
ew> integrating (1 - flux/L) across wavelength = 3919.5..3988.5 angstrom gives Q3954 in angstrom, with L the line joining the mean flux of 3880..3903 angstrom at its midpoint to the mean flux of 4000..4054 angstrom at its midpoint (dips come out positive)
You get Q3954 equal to 3.5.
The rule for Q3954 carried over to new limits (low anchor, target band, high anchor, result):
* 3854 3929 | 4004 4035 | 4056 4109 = -4.3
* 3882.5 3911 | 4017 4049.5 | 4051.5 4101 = -4.0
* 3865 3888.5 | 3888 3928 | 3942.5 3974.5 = -2.2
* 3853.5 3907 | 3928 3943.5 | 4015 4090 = 2.1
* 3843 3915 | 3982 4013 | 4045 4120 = -4.4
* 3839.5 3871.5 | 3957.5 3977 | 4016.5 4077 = 5.8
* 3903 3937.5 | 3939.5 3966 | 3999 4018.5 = 1.7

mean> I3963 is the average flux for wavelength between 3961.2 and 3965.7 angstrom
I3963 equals 4.74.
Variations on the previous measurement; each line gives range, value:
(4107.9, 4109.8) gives 5.03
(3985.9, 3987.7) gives 6.43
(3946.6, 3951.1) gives 6.23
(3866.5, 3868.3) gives 6.68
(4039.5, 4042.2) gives 7.37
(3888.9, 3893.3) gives 3.98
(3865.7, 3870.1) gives 6.51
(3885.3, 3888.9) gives 3.41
